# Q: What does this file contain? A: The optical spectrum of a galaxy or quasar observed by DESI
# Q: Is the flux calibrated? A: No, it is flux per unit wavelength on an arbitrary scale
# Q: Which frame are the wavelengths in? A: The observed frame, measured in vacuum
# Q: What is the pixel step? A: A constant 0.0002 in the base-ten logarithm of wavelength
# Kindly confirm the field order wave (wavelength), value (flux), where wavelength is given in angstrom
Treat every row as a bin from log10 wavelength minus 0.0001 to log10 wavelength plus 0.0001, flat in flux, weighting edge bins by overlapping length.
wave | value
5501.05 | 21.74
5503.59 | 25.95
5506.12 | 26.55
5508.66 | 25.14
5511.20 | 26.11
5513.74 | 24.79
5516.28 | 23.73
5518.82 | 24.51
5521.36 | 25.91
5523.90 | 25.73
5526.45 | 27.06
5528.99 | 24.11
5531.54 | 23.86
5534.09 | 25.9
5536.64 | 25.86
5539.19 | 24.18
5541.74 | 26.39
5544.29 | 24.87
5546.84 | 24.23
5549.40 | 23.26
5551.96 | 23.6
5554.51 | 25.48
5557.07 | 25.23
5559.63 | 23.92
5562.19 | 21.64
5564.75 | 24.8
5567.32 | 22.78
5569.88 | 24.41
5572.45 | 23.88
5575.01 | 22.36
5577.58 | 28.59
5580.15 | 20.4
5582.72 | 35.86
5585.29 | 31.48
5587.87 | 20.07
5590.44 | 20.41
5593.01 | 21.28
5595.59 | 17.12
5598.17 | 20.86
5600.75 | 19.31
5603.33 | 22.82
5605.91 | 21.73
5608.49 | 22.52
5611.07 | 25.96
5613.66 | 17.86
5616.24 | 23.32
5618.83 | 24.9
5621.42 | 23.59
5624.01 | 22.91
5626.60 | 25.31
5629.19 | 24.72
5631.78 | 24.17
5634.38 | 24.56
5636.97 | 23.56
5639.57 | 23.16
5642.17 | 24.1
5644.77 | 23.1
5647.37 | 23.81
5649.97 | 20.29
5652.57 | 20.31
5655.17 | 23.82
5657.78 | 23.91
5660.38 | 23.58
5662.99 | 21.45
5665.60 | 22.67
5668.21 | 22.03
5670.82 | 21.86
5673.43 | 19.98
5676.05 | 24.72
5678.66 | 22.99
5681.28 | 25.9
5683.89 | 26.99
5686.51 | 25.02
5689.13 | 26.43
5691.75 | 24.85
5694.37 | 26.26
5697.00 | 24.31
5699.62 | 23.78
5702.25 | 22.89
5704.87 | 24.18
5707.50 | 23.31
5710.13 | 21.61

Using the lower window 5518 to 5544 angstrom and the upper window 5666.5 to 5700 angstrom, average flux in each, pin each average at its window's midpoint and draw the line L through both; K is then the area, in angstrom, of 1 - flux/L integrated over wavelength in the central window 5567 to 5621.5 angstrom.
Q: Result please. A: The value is 3.60 angstrom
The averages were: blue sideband 25.4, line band 23.2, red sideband 24.2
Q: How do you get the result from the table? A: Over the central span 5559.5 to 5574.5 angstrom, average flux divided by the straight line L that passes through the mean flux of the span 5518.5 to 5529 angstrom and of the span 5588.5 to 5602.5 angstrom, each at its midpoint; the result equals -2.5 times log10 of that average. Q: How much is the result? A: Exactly -0.061 mag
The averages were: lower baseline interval 25.7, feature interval 23.5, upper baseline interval 19.9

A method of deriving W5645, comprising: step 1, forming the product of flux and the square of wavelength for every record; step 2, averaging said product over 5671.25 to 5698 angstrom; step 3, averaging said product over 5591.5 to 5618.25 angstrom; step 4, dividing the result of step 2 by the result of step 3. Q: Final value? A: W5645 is 1.2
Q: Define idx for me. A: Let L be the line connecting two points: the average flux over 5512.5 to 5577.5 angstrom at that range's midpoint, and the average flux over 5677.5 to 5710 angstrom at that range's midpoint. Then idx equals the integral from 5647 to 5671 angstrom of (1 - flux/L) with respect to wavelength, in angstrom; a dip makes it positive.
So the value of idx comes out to 2.2 angstrom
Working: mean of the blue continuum 24.6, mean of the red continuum 24.6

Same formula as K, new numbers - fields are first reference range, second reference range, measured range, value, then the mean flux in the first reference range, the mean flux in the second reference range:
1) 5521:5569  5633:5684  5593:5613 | 2.1 angstrom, 24.6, 23.1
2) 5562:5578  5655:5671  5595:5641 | 1.1 angstrom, 24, 22.7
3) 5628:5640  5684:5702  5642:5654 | 1.1 angstrom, 24.1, 25.1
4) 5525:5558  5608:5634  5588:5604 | 2.5 angstrom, 24.9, 23.6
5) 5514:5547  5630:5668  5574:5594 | -0.8 angstrom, 25.1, 23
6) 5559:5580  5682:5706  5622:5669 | 2.6 angstrom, 23.9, 25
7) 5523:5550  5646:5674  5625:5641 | -1.0 angstrom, 25.1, 22.2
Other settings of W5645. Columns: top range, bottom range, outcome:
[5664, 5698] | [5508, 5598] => 1.03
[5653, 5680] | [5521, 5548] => 0.94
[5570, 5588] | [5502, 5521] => 1.07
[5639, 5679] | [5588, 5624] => 1.06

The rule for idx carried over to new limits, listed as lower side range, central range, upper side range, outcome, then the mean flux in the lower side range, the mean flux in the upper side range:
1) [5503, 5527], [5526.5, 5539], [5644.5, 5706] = 0.10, 25.5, 23.6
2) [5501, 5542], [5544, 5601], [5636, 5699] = 1.96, 25.2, 23.6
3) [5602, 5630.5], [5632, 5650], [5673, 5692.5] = 0.25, 23.2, 24.8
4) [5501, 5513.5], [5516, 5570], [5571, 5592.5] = 1.45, 25.4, 25.2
